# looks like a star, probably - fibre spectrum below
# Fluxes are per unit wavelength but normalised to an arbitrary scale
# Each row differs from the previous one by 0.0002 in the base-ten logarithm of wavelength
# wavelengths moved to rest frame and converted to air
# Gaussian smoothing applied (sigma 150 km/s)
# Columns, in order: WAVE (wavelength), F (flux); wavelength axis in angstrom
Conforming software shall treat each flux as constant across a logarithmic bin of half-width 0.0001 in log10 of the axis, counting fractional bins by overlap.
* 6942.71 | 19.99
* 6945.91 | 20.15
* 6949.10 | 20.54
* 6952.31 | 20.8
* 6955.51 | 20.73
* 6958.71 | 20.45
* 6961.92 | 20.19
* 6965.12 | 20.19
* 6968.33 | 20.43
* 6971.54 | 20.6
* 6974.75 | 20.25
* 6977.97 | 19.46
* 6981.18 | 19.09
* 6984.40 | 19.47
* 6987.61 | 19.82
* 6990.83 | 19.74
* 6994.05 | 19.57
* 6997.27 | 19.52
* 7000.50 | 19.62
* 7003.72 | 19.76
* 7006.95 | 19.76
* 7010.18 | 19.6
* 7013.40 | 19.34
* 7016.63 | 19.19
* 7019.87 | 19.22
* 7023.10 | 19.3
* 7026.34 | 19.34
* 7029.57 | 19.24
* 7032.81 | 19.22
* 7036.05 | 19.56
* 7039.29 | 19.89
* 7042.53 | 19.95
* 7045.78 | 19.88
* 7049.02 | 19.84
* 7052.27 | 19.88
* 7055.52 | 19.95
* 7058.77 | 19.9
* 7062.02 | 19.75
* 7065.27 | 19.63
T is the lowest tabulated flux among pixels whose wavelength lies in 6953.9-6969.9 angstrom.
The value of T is 20.19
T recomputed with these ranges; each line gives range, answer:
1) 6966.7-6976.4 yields 20.25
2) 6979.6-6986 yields 19.09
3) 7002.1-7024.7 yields 19.19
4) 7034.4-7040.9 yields 19.56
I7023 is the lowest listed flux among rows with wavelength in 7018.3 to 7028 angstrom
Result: 19.22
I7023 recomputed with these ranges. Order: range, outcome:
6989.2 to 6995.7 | 19.57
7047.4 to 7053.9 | 19.84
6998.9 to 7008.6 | 19.62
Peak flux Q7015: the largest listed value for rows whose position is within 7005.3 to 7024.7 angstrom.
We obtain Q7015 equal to 19.76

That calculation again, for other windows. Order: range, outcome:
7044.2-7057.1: 19.95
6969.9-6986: 20.6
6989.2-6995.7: 19.74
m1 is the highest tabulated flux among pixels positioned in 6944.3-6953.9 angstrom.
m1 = 20.8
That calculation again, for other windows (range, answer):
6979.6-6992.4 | 19.82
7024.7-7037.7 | 19.56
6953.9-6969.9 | 20.73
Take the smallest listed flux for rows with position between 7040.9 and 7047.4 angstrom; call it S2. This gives 19.88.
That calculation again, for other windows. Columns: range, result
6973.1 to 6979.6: 19.46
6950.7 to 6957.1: 20.73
